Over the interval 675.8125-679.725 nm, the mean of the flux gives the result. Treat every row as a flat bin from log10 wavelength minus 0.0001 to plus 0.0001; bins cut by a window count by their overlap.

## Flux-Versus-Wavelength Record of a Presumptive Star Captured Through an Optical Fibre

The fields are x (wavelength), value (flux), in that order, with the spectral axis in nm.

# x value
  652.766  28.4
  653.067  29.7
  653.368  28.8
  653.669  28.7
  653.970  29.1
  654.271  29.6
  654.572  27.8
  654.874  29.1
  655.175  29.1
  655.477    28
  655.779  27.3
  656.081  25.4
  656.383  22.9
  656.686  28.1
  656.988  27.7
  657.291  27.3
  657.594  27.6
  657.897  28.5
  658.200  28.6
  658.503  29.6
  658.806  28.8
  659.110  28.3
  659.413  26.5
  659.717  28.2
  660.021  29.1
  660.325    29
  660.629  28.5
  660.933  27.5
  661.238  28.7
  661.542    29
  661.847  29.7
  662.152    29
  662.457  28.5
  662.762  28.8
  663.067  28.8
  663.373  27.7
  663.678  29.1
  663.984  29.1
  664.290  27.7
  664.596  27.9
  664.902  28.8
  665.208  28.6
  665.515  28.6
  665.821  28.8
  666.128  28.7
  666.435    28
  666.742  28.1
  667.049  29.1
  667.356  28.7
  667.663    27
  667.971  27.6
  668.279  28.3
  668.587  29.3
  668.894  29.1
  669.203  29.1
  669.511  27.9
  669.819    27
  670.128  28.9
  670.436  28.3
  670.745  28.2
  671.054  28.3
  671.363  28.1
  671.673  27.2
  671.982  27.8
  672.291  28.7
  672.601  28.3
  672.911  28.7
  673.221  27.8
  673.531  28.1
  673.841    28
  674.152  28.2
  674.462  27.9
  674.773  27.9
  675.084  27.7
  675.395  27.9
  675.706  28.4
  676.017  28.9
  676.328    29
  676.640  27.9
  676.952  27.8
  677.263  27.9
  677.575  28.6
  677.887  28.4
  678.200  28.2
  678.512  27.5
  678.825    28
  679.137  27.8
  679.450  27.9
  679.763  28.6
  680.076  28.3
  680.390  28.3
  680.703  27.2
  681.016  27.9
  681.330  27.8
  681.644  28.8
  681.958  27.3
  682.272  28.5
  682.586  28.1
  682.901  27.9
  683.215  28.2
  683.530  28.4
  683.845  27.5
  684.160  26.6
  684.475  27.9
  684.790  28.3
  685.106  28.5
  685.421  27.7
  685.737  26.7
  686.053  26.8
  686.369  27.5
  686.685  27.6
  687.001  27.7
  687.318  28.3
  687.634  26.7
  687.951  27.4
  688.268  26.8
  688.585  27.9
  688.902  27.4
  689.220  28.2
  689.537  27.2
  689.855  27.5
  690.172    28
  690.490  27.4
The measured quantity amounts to 28.2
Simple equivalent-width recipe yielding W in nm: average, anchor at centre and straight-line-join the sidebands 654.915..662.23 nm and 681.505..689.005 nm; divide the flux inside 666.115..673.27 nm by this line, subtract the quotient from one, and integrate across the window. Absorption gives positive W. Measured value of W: -0.10 nm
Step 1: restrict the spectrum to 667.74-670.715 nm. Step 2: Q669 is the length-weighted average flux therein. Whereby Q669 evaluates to 28.3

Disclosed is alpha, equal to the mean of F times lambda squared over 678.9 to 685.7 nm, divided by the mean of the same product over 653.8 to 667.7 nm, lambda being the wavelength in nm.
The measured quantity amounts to 1.05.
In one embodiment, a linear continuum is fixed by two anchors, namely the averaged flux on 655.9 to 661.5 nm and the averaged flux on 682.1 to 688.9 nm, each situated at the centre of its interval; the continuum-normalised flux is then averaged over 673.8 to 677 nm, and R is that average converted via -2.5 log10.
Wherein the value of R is -0.02 mag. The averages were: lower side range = 27.8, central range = 28.2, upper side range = 27.7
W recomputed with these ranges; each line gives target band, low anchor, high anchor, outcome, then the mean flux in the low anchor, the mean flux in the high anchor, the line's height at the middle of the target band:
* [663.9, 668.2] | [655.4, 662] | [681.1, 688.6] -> -0.07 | 27.9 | 27.7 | 27.9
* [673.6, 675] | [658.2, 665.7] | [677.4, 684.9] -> 0.01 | 28.6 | 28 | 28.2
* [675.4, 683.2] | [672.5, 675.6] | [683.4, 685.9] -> -0.07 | 28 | 27.7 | 27.9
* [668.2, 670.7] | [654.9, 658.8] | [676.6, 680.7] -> -0.05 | 27.6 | 28.1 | 27.9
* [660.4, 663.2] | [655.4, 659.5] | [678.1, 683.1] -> -0.12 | 27.5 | 28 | 27.6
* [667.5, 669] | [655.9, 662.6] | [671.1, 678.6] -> -0.01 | 28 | 28.1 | 28.1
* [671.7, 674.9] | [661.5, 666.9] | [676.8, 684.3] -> 0.02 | 28.6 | 28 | 28.3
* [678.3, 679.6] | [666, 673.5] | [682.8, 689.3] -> 0.00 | 28.3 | 27.6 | 27.9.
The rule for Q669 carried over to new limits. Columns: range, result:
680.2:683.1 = 28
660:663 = 28.8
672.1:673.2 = 28.4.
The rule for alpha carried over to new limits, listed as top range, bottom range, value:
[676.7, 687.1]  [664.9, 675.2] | 1.02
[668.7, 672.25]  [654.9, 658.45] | 1.07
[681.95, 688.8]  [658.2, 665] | 1.04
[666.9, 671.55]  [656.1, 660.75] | 1.05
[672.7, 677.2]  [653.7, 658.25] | 1.07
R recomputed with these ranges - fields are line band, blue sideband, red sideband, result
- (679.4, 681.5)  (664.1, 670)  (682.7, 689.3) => -0.01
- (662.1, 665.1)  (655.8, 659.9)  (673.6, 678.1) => -0.03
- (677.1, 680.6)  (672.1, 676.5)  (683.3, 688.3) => -0.01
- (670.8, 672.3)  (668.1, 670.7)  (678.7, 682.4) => 0.02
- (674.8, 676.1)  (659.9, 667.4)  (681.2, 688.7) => 0.00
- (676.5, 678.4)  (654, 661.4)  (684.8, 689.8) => -0.02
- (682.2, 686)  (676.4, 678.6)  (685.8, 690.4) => 0.00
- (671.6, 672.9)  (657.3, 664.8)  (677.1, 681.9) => 0.00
